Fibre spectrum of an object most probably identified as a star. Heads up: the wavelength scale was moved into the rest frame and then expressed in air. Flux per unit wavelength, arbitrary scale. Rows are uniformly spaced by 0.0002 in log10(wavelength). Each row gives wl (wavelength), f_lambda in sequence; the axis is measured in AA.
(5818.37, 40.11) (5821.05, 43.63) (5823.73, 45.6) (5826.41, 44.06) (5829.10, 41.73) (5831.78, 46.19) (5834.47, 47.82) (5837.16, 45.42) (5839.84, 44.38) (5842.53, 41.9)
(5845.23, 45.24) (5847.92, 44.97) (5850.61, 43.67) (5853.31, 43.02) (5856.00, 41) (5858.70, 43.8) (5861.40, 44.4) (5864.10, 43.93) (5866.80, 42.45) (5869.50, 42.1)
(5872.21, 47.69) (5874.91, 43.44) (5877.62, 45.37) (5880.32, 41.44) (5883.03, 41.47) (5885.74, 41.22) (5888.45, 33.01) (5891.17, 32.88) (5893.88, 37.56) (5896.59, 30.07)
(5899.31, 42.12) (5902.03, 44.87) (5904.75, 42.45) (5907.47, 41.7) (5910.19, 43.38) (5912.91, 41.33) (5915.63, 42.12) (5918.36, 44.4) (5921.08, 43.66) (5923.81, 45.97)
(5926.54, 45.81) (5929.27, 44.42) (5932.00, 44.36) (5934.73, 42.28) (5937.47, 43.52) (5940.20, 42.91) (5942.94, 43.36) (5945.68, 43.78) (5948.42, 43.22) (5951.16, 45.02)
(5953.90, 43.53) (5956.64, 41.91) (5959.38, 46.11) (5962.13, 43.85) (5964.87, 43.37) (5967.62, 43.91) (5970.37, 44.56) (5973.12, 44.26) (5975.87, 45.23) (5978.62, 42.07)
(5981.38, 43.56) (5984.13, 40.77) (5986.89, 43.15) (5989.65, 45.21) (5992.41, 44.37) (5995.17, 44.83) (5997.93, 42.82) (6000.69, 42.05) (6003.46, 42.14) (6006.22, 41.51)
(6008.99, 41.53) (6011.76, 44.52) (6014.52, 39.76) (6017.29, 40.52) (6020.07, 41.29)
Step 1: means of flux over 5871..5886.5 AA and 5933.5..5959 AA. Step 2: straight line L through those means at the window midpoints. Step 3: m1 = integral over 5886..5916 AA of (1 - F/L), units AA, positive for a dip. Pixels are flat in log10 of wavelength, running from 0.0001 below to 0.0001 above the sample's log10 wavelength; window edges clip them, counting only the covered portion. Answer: 2.94 AA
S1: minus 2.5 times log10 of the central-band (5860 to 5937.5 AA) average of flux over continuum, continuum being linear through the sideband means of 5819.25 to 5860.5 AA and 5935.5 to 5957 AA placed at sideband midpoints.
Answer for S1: 0.04 mag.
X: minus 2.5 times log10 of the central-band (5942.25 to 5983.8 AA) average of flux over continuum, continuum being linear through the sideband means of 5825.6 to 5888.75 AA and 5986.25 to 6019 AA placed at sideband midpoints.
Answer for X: -0.02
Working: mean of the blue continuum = 43.5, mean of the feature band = 43.8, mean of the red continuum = 42.7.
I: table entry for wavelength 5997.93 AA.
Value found 42.82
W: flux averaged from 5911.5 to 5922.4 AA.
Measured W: 42.9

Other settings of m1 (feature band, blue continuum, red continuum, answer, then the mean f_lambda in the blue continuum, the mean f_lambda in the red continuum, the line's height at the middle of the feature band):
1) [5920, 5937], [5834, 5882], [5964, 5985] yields -0.3 AA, 43.9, 43.5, 43.7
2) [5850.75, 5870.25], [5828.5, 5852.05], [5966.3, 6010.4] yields 0.6 AA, 44.7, 43.2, 44.5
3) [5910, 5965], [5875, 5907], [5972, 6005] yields -3.2 AA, 39.5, 43.4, 41.4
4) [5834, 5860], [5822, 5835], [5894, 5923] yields 0.1 AA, 44.9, 41.5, 44.1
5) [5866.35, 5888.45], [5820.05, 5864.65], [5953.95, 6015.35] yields 0.7 AA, 44.2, 43.3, 44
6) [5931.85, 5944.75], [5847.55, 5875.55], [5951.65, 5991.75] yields 0.1 AA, 43.6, 43.7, 43.7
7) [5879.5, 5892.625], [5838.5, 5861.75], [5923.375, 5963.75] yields 1.8 AA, 43.6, 44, 43.7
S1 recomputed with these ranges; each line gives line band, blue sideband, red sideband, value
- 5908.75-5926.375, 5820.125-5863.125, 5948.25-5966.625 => 0.01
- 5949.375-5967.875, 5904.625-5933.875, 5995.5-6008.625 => -0.02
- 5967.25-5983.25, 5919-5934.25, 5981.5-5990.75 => -0.01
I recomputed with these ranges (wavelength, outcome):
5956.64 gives 41.91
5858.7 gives 43.8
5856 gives 41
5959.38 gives 46.11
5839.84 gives 44.38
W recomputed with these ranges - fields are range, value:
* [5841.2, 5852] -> 43.9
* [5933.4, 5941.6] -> 42.9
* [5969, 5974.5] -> 44.4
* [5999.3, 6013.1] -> 42.3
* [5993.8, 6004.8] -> 43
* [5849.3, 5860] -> 42.9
